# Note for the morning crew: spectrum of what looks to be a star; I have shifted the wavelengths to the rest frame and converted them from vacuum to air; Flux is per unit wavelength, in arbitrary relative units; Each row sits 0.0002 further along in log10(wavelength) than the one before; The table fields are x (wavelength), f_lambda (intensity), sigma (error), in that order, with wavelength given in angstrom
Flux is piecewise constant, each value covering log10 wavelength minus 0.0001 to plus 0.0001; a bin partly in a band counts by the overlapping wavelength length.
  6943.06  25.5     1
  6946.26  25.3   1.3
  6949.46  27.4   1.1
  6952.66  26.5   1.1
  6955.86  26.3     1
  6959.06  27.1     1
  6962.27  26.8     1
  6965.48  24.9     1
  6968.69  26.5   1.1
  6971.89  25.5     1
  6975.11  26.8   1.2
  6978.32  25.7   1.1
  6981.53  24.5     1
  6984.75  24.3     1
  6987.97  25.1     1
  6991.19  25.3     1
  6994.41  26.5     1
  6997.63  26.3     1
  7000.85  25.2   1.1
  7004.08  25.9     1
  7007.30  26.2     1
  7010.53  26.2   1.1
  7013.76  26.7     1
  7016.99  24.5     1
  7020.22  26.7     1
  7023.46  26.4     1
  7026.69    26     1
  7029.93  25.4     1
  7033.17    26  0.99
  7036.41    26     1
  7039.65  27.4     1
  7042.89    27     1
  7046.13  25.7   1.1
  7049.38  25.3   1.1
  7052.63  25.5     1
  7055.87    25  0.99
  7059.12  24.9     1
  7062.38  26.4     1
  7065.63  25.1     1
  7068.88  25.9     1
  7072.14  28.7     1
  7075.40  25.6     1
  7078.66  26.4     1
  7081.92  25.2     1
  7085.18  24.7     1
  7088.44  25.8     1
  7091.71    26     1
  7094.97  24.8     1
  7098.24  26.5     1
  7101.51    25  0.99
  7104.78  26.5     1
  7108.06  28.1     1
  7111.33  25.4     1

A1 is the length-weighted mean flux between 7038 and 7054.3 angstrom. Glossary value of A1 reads 26.2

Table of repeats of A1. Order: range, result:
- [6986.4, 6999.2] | 25.8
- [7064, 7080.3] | 26.3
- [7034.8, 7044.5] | 26.8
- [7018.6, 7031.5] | 26.1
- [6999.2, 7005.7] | 25.6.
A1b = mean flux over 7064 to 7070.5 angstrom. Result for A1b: 25.5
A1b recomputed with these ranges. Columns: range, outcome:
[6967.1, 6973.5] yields 26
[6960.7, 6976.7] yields 26.1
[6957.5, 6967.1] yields 26.2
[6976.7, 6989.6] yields 24.9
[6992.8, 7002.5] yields 26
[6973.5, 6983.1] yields 25.7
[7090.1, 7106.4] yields 25.8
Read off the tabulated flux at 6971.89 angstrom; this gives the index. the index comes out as 25.5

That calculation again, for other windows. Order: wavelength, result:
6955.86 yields 26.3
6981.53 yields 24.5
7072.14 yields 28.7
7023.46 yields 26.4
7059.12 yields 24.9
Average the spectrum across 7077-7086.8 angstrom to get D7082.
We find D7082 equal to 25.4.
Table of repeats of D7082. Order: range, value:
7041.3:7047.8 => 26.3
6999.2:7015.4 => 26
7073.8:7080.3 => 26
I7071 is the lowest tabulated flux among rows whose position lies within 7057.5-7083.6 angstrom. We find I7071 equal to 24.9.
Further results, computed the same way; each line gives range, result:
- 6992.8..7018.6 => 24.5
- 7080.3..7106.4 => 24.7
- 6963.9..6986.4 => 24.3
